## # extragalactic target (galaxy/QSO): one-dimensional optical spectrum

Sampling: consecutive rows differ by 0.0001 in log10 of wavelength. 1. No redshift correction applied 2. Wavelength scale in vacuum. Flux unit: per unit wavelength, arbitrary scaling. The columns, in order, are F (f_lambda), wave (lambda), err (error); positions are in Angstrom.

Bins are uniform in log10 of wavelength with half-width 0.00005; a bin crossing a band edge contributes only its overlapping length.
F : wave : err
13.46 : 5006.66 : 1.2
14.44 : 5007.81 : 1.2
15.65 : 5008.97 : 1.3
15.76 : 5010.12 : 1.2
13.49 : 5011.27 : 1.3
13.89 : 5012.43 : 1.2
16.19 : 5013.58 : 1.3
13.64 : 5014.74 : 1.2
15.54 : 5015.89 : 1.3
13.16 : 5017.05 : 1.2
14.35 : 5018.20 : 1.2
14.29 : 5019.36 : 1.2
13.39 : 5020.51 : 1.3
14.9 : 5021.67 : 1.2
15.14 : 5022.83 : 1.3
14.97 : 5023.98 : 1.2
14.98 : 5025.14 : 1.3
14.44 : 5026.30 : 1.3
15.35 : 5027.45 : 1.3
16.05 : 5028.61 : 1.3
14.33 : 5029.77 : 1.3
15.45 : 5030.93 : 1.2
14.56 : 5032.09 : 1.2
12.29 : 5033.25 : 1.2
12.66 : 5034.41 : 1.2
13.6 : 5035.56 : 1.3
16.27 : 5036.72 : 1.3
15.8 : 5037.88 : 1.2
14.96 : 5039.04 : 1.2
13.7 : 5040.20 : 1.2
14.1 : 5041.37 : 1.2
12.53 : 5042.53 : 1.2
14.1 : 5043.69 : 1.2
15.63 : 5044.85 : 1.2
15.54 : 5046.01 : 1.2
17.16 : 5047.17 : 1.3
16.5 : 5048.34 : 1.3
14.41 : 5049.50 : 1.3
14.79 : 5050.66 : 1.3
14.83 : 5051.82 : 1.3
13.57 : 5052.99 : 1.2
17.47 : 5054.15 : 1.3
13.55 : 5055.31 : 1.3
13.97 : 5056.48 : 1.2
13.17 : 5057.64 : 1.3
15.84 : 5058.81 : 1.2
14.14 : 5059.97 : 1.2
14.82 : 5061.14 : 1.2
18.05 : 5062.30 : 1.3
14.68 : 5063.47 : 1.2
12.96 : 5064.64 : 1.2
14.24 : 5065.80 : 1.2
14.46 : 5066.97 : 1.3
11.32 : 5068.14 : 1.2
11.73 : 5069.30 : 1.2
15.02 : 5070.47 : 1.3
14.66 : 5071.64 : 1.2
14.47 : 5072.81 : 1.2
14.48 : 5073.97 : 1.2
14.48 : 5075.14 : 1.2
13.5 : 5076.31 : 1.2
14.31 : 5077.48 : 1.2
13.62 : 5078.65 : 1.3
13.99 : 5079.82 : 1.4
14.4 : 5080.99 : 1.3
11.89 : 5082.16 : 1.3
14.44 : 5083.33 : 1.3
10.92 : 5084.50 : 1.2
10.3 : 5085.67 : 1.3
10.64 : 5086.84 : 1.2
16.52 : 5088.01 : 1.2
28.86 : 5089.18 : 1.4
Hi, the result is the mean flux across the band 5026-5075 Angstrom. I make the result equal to 14.6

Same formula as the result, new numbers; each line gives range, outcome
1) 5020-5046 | 14.5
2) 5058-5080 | 14.2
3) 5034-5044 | 14.2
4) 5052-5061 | 14.5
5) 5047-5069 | 14.6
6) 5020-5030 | 14.9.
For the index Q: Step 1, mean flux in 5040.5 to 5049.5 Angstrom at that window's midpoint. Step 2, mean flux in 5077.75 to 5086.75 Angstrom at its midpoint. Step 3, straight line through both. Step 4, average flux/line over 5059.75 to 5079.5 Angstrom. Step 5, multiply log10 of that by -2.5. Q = -0.05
